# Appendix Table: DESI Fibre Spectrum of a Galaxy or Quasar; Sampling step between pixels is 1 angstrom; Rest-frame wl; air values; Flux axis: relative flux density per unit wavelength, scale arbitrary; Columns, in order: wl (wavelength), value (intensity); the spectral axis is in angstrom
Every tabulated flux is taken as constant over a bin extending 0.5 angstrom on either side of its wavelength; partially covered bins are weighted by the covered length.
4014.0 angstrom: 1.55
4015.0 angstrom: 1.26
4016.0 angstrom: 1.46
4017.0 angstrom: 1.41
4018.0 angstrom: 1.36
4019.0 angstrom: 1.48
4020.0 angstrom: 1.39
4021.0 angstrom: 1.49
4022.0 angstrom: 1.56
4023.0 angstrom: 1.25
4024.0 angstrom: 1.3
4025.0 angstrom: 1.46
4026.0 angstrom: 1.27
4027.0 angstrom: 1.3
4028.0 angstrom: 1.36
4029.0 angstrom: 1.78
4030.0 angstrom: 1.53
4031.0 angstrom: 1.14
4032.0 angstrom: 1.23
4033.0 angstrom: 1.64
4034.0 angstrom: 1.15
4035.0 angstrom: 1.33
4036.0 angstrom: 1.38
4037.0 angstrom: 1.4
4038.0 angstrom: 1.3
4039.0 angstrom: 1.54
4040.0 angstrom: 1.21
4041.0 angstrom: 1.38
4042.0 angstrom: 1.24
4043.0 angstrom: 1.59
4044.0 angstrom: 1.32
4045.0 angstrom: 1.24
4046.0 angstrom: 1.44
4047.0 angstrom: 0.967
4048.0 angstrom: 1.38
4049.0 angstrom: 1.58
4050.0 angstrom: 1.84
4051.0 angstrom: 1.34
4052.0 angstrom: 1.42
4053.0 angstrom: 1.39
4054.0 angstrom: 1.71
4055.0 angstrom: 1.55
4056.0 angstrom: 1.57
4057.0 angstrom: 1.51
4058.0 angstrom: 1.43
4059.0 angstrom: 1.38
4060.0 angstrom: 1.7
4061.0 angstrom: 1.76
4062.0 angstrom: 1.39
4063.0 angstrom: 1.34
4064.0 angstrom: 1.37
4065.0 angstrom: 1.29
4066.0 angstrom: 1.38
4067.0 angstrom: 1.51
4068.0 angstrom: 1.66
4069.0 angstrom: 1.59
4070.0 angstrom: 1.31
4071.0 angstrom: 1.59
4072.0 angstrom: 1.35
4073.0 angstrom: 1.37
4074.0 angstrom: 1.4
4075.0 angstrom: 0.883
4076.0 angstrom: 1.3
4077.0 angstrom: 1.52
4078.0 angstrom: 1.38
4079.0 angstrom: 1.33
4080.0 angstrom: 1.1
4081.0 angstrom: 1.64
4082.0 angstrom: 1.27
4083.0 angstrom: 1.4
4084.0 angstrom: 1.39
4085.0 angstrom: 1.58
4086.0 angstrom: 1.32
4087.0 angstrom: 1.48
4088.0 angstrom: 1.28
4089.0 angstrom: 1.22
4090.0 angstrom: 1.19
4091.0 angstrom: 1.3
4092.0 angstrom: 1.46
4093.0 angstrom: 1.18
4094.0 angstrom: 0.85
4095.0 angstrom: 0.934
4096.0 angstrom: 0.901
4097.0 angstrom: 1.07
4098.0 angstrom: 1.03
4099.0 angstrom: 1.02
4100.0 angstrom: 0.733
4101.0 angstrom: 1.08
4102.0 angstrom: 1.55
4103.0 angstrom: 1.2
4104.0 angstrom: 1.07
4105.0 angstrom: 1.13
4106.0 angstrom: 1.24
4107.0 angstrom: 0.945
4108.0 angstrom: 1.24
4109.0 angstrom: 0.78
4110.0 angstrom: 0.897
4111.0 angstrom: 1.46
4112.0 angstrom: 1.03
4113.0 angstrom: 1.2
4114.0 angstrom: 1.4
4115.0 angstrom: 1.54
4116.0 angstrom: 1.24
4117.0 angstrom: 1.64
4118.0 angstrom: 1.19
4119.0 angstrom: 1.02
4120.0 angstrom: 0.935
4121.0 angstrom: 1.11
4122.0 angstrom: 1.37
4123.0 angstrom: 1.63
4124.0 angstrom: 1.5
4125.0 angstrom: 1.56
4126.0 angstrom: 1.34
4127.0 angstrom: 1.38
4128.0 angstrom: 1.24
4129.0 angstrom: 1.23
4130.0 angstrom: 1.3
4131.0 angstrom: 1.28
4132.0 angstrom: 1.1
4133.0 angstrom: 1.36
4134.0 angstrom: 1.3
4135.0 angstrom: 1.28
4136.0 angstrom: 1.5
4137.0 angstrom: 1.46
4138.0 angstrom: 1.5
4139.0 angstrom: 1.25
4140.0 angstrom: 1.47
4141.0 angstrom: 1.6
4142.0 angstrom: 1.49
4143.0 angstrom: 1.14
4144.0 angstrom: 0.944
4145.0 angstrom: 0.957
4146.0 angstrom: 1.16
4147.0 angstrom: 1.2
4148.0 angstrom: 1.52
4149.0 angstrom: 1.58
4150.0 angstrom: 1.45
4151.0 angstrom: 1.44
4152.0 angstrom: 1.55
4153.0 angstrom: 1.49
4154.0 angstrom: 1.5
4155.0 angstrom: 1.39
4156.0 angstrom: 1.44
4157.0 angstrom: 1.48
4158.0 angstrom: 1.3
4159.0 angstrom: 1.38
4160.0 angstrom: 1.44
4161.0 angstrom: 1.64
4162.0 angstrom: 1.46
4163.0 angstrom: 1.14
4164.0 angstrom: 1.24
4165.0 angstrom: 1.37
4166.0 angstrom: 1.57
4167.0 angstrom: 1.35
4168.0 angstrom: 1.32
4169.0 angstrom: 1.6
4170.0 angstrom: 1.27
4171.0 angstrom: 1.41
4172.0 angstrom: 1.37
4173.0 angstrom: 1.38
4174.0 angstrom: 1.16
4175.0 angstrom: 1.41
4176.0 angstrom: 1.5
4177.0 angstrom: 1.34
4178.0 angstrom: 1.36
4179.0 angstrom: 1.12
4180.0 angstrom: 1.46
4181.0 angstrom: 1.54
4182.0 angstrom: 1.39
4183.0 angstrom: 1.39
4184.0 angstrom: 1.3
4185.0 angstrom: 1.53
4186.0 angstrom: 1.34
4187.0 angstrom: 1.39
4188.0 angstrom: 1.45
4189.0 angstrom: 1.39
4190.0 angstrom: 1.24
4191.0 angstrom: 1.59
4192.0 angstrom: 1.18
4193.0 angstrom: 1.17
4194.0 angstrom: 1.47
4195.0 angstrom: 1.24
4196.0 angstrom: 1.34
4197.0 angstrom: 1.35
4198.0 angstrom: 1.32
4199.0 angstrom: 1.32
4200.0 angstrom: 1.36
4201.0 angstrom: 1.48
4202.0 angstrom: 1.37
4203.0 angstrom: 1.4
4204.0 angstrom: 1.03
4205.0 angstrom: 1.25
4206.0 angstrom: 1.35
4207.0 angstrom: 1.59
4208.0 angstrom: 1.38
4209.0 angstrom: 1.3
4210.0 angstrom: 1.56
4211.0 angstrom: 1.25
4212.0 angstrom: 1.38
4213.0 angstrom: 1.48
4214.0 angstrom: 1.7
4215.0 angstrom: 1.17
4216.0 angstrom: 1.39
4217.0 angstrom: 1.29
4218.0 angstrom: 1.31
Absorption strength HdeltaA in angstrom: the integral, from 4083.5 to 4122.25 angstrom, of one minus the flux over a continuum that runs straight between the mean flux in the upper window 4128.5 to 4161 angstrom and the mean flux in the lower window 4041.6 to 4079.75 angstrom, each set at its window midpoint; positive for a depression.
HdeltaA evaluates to 5.9 angstrom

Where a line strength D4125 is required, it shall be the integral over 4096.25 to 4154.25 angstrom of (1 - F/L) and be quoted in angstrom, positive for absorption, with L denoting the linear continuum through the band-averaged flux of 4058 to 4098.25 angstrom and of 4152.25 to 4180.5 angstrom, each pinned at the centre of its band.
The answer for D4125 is 4.1 angstrom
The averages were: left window 1.34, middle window 1.27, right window 1.39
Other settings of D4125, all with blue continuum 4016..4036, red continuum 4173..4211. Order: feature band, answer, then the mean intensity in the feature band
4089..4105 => 3.1 angstrom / 1.11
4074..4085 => 0.4 angstrom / 1.34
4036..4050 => 0.2 angstrom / 1.37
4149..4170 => -0.9 angstrom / 1.43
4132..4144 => 0.1 angstrom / 1.36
